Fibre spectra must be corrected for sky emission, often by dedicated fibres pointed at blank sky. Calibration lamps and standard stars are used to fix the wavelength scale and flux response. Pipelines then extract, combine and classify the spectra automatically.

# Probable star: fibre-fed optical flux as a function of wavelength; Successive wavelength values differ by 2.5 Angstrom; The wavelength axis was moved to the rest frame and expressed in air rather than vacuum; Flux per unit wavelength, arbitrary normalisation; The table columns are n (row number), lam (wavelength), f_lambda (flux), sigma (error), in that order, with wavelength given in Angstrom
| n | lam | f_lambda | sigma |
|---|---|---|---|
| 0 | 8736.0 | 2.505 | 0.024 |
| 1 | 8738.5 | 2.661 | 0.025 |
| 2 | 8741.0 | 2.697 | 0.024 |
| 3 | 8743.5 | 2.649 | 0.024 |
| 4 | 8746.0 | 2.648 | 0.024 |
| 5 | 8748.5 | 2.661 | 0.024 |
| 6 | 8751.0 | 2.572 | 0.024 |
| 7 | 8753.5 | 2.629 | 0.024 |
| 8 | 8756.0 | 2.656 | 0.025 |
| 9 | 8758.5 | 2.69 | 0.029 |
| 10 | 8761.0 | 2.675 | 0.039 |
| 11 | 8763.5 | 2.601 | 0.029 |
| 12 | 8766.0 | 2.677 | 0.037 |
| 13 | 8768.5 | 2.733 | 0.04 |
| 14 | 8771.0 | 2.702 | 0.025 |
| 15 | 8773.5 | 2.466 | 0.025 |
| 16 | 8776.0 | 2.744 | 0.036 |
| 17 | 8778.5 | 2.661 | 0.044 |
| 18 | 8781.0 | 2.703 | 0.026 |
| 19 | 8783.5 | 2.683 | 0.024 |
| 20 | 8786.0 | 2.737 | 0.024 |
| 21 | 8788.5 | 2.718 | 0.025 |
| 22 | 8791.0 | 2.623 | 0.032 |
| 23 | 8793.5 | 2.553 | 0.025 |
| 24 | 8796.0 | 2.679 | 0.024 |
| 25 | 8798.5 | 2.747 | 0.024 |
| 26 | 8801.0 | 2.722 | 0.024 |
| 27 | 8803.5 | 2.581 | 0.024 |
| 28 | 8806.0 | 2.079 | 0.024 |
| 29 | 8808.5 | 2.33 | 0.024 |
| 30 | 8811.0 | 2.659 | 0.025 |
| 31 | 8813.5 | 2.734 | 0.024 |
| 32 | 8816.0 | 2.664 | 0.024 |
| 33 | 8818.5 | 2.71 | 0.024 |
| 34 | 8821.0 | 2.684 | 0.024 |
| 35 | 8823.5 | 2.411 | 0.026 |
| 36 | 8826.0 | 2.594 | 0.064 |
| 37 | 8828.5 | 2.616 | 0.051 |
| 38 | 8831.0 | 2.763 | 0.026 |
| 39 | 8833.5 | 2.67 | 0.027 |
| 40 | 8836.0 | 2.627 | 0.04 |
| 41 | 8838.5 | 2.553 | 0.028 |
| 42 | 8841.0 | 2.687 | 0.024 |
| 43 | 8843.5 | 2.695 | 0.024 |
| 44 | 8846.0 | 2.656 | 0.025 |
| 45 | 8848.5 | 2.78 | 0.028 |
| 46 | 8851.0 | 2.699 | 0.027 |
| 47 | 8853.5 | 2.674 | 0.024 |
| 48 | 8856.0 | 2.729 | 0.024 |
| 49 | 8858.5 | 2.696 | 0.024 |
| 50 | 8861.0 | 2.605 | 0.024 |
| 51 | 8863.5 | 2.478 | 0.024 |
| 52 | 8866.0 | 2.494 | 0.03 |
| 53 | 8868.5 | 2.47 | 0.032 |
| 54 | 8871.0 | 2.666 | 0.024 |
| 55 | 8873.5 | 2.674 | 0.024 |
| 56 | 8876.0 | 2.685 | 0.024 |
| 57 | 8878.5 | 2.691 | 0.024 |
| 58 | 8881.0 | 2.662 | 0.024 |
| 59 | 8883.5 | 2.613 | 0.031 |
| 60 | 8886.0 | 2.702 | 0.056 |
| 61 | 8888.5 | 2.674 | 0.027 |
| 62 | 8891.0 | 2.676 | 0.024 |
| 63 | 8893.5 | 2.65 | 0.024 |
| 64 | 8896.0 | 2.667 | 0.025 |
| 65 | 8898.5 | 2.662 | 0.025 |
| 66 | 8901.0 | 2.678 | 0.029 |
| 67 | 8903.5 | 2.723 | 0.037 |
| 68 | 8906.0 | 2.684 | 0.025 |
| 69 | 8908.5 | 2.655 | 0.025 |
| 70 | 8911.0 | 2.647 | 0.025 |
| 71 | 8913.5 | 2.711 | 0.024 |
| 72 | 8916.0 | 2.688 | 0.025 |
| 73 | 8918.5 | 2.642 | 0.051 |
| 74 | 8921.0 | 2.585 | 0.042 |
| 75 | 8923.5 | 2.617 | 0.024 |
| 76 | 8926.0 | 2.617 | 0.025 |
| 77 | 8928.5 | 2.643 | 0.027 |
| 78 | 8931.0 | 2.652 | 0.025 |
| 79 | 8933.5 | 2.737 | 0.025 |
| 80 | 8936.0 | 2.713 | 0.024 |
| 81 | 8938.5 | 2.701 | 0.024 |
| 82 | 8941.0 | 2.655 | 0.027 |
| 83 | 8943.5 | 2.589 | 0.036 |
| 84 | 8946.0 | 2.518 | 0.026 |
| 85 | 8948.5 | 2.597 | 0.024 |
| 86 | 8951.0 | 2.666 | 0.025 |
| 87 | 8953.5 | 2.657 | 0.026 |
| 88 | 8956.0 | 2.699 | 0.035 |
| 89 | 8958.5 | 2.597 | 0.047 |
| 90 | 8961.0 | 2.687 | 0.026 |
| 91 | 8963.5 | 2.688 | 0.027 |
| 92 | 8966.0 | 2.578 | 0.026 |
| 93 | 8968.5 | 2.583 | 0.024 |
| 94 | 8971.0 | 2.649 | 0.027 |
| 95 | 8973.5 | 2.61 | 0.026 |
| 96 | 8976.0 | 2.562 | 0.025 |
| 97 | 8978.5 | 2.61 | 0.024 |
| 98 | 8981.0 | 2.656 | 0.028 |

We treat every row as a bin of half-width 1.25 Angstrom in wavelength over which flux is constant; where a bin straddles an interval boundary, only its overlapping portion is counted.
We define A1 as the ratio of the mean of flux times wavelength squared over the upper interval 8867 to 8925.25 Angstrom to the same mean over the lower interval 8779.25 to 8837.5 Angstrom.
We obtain 1.03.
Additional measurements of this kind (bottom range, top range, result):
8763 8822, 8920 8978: 1.04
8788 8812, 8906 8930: 1.06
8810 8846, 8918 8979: 1.02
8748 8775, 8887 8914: 1.04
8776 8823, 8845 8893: 1.02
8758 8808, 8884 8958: 1.04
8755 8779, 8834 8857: 1.02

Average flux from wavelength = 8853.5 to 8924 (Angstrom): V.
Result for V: 2.65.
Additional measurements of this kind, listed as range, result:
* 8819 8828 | 2.58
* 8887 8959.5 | 2.66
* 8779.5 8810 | 2.6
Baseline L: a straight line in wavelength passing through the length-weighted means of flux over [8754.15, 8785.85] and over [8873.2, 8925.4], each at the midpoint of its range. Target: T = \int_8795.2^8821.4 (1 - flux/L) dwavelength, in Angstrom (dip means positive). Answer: 0.7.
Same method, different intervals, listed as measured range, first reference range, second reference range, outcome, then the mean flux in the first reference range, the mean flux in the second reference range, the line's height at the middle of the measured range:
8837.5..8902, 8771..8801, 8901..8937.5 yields 0.39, 2.67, 2.67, 2.67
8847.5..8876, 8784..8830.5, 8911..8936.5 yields -0.04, 2.61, 2.66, 2.63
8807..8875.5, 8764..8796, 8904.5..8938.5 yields 0.91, 2.67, 2.66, 2.66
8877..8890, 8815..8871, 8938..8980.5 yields -0.18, 2.63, 2.63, 2.63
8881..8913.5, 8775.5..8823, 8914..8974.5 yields -0.42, 2.63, 2.64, 2.64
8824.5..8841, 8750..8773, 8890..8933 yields 0.12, 2.65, 2.66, 2.66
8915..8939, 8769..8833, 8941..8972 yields -0.29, 2.62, 2.63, 2.63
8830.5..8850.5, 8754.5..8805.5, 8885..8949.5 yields -0.14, 2.66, 2.66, 2.66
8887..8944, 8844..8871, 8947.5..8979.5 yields -0.74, 2.63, 2.63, 2.63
